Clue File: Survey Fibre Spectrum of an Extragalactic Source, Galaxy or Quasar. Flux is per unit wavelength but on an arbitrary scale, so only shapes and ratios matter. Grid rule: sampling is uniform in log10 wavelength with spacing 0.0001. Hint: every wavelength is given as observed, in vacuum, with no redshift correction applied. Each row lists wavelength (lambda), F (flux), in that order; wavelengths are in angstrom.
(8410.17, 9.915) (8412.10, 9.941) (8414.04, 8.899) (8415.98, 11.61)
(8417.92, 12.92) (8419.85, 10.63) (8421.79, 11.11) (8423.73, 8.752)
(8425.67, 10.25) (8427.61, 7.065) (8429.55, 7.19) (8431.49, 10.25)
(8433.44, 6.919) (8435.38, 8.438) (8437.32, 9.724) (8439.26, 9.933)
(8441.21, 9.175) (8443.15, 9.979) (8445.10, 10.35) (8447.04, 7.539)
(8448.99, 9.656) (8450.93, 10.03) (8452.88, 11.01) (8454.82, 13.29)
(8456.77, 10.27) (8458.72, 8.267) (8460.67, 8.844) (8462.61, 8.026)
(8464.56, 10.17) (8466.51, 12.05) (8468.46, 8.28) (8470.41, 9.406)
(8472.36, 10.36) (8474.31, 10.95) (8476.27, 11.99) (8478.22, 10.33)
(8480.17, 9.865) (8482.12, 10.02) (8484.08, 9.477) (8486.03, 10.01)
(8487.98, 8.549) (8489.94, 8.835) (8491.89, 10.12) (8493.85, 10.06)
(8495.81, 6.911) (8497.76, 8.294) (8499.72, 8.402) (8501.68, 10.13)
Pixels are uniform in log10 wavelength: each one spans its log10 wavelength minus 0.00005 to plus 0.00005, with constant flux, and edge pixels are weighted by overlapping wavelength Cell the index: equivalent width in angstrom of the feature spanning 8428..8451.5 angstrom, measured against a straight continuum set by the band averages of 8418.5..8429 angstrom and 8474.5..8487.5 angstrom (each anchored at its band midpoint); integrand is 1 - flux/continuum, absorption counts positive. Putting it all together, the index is 1.81 angstrom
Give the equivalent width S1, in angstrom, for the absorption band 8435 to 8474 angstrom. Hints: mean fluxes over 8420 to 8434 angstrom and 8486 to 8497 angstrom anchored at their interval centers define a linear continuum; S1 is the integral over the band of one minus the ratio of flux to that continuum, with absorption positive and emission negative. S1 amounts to -3.5 angstrom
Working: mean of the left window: 8.95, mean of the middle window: 9.78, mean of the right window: 8.99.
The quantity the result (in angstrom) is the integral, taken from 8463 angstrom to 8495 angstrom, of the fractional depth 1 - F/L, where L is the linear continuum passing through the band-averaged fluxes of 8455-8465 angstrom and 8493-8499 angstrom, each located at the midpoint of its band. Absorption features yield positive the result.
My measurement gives -4.0 angstrom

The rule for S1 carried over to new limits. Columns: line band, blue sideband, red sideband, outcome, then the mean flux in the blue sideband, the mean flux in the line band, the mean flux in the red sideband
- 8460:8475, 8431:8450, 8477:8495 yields -0.4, 9.17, 9.76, 9.7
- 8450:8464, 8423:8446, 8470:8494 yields -0.7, 9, 9.97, 10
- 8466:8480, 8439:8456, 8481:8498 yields -1.2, 10.1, 10.4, 9.19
